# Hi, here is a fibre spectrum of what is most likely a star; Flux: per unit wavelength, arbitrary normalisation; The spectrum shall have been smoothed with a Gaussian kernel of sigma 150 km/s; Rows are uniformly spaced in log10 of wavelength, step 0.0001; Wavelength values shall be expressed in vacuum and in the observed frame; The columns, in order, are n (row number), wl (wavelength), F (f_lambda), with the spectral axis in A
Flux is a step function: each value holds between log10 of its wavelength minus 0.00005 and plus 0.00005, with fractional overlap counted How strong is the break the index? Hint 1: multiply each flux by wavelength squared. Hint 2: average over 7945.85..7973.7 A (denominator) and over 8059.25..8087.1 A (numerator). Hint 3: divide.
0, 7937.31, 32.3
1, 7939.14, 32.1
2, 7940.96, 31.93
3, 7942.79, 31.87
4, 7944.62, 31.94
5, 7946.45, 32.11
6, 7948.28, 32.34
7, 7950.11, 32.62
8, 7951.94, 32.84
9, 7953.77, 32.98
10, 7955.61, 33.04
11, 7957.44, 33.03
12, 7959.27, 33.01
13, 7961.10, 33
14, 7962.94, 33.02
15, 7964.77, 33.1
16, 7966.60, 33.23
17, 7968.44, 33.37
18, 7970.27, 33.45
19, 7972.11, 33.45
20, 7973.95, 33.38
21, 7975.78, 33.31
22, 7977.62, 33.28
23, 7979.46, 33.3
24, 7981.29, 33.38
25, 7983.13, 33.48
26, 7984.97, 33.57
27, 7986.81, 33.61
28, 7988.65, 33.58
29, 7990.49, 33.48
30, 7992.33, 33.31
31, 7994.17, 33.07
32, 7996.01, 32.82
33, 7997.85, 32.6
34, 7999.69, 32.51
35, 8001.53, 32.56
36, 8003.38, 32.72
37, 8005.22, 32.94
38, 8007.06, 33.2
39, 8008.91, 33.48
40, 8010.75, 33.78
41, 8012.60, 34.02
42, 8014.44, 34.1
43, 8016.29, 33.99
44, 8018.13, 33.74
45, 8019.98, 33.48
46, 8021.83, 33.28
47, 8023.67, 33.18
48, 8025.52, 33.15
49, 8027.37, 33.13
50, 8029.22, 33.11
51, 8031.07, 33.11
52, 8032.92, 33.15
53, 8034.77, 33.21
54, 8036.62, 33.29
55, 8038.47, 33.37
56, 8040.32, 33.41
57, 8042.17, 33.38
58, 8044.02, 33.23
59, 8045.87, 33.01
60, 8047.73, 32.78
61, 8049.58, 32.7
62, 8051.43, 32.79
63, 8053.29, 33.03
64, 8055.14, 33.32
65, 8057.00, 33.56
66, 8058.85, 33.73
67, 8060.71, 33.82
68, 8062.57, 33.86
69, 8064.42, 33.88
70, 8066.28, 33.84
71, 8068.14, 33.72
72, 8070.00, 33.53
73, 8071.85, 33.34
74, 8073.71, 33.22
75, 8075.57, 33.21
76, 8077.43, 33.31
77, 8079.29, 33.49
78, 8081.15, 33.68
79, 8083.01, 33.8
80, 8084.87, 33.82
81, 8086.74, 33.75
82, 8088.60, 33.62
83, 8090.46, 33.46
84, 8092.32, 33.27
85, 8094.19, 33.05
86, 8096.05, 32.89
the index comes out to 1.05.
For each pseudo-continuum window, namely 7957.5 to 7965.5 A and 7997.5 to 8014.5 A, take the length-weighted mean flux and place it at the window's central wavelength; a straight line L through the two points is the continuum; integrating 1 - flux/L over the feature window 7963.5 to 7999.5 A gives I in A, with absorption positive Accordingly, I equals -0.2 A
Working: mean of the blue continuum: 33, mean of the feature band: 33.3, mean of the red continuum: 33.2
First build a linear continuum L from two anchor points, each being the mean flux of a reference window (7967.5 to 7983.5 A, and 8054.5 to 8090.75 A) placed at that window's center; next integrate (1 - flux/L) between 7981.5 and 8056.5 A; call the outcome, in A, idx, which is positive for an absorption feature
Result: 0.5 A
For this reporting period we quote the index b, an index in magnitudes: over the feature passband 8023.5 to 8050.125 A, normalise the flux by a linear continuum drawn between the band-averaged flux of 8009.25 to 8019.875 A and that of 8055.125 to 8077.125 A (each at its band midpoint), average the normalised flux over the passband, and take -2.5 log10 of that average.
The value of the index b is 0.020 mag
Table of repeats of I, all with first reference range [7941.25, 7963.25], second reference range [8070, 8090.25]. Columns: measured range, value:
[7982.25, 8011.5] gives -0.2 A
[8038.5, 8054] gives 0.1 A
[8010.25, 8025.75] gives -0.3 A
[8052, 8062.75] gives 0.0 A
